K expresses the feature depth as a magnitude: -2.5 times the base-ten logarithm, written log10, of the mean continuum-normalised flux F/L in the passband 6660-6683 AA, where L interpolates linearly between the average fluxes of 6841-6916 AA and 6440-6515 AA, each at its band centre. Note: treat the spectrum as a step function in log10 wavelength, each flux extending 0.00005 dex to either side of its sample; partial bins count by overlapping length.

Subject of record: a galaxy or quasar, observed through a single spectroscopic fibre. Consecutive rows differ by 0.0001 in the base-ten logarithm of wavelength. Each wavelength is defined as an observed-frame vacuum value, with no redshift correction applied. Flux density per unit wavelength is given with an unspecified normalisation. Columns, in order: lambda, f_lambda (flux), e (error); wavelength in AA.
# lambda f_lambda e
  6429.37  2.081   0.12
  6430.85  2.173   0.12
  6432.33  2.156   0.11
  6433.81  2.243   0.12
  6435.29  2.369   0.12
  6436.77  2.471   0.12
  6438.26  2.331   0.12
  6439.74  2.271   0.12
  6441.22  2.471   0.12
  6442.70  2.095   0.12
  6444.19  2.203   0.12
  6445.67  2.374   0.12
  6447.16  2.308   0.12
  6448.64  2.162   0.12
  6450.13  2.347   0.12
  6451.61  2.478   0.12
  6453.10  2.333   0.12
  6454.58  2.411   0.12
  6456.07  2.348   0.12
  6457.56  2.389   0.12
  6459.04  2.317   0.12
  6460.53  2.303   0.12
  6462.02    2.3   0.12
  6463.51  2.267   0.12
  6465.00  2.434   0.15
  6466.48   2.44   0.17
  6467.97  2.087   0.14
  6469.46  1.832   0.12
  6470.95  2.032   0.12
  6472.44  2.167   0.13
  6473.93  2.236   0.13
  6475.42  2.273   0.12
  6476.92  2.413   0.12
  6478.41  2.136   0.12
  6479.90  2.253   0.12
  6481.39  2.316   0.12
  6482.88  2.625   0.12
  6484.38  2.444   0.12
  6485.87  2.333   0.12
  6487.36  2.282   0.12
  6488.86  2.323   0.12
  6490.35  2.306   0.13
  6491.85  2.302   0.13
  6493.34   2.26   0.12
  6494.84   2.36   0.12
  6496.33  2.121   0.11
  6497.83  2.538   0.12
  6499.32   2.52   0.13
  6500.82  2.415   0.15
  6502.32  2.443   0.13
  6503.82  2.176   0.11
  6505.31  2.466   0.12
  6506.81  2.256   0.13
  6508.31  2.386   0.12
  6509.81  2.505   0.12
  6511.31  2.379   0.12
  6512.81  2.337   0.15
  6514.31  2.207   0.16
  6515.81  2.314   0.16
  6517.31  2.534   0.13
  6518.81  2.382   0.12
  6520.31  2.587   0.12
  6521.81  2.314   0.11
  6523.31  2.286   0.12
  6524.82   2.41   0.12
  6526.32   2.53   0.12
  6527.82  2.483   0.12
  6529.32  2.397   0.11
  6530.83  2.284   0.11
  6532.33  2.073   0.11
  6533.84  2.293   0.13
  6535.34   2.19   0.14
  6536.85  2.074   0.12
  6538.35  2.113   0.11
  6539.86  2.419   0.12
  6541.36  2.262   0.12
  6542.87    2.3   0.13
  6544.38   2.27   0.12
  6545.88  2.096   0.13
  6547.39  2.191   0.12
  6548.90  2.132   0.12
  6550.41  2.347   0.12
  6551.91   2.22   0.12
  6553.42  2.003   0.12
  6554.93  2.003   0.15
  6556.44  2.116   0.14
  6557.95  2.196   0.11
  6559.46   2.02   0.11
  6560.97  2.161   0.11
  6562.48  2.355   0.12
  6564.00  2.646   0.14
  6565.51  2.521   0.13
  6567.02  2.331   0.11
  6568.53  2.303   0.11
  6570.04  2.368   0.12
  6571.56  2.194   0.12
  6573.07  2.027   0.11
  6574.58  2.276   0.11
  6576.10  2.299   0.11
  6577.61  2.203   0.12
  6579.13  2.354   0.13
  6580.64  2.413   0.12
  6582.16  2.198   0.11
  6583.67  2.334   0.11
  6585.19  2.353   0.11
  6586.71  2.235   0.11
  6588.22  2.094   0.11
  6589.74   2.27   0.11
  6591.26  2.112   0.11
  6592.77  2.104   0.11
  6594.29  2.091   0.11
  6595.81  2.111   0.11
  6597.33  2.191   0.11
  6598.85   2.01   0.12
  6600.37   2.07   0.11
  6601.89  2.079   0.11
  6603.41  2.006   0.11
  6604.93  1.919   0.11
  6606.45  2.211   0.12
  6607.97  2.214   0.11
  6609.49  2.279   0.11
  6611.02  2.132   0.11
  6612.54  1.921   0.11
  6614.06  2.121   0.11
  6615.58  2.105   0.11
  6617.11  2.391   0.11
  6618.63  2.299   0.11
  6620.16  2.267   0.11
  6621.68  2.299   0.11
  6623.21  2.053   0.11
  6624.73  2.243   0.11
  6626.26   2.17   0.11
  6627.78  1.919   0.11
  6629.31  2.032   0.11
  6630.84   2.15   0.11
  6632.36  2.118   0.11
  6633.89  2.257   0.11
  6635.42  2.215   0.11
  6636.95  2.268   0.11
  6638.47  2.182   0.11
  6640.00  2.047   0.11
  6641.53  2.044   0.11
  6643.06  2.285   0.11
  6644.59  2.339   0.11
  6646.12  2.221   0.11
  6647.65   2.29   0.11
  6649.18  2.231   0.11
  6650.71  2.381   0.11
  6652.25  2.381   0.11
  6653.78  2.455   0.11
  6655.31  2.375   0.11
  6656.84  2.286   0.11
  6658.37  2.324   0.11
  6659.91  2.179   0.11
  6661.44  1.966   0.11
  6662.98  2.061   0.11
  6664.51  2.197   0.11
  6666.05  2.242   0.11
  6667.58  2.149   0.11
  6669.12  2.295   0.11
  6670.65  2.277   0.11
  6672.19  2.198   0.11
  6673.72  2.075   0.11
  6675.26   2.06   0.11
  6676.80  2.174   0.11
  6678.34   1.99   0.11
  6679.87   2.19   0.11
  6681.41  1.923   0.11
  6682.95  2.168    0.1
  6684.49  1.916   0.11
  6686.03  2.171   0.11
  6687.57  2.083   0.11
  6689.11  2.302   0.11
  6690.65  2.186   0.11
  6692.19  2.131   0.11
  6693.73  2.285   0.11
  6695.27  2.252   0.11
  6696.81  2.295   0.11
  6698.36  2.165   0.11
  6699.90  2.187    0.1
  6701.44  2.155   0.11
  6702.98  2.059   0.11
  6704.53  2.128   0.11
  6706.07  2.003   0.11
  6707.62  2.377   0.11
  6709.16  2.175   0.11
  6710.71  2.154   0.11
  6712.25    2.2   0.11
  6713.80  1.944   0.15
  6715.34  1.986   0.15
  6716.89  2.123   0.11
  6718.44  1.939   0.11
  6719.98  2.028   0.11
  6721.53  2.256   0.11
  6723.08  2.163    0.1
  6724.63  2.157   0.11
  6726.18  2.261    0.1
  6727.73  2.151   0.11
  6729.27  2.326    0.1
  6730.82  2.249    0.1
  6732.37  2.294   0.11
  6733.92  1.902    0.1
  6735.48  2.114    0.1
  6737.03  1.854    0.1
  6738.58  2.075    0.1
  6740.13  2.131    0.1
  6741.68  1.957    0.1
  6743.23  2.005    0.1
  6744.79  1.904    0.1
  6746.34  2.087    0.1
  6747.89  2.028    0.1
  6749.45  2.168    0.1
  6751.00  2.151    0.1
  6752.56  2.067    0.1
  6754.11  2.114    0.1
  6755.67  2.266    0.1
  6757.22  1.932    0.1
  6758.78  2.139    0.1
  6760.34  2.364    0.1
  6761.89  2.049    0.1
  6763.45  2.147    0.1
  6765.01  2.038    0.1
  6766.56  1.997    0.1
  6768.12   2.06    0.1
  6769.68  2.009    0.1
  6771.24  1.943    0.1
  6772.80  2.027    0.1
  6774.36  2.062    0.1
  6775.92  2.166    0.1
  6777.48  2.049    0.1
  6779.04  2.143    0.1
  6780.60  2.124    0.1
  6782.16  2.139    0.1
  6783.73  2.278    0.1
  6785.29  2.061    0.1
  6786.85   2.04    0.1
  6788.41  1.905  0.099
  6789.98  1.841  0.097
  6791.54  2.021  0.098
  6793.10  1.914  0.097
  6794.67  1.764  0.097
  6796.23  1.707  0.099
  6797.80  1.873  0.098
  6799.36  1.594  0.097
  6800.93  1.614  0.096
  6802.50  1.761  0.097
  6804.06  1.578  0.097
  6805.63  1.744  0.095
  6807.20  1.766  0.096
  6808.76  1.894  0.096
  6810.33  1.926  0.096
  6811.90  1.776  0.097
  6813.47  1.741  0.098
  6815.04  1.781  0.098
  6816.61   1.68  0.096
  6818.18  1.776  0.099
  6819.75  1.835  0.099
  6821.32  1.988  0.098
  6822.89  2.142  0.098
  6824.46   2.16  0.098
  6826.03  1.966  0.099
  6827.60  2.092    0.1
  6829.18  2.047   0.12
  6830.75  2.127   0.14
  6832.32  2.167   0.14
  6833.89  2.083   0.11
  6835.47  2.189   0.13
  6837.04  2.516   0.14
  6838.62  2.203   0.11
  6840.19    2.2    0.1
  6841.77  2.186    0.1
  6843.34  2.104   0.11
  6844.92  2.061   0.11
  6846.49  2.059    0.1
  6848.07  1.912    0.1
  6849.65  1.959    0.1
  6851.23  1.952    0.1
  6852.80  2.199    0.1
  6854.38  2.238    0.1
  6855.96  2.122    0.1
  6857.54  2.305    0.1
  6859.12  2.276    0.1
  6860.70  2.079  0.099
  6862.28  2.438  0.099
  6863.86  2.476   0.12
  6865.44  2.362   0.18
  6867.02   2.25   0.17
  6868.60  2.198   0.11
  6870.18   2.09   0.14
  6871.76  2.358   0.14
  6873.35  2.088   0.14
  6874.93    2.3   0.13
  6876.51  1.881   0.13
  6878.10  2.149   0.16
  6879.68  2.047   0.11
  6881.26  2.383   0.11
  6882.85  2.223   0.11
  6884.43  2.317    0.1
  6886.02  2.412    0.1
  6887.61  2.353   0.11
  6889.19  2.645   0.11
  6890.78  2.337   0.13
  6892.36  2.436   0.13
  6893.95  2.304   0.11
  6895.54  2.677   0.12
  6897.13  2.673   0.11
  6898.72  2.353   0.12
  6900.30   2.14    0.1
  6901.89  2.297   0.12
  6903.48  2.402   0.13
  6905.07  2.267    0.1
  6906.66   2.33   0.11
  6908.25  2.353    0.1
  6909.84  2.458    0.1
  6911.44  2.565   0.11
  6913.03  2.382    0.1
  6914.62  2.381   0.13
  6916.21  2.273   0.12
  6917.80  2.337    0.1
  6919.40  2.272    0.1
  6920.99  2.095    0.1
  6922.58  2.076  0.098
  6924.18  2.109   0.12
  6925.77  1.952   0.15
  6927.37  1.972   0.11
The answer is 0.08 mag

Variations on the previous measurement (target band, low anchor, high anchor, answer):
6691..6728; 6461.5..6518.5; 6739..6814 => -0.05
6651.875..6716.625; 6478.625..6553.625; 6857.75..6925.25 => 0.07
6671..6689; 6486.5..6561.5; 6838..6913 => 0.09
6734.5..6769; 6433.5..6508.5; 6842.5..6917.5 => 0.11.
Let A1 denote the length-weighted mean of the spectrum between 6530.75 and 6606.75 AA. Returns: 2.2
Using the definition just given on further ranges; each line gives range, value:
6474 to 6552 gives 2.32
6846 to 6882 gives 2.18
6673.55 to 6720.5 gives 2.12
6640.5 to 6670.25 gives 2.25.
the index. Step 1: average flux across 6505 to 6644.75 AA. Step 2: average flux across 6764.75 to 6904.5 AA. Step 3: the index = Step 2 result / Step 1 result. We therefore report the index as 0.9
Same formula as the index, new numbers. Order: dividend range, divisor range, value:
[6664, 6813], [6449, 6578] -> 0.90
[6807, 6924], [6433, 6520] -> 0.94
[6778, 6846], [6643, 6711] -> 0.90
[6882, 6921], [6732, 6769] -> 1.15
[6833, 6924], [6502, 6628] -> 1.01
